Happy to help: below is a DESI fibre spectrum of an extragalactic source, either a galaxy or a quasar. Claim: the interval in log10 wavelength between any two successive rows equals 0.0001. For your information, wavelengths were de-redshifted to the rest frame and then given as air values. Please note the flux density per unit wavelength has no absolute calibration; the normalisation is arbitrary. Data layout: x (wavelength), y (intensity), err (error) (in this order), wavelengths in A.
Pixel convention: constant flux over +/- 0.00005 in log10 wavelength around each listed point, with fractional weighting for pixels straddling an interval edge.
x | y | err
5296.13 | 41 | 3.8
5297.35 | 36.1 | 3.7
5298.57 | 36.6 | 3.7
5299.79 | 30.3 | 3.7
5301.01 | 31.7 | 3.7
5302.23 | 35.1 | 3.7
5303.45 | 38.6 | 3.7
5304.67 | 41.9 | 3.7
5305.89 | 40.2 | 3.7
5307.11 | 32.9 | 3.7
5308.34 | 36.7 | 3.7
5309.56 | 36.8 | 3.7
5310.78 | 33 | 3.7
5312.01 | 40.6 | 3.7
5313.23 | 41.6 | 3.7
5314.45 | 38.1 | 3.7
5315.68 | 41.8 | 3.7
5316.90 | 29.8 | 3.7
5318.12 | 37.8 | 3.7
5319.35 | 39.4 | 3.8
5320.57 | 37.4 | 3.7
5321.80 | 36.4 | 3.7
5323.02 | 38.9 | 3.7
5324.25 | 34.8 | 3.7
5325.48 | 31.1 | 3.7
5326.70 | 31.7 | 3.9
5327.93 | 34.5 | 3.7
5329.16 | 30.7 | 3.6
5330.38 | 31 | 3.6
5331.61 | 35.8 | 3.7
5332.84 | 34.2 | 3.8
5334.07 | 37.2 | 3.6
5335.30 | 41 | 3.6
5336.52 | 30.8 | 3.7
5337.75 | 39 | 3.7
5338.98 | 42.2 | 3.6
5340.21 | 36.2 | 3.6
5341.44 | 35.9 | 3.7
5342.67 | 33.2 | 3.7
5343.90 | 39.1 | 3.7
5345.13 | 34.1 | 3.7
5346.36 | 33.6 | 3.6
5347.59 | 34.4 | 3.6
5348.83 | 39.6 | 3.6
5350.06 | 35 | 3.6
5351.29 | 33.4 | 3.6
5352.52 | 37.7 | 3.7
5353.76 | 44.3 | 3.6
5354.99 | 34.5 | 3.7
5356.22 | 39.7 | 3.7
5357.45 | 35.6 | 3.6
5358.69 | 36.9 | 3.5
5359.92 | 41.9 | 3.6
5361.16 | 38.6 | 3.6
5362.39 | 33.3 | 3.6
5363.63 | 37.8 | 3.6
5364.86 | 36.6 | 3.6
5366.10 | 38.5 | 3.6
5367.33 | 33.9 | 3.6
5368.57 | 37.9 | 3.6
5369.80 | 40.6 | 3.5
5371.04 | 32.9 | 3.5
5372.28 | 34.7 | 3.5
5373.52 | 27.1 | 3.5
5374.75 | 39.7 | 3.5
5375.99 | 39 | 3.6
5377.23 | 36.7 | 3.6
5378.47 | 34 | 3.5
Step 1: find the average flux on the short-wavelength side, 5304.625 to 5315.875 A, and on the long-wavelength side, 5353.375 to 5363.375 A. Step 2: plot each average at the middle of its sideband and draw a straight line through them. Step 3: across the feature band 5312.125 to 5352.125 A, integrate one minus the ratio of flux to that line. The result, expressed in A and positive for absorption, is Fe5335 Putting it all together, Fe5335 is 2.1 A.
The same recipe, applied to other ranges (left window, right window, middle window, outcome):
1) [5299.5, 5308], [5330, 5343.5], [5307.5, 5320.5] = -0.5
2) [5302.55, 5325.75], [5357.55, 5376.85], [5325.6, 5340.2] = 0.7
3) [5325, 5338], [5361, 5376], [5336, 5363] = -1.3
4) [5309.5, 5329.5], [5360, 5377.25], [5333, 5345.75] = -0.2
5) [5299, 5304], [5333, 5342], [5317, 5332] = 0.6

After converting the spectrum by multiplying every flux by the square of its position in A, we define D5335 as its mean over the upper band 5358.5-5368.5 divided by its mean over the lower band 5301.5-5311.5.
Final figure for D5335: 1.03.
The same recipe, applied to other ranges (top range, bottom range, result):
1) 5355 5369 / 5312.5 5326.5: 1.02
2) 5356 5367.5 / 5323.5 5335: 1.12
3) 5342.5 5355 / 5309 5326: 1.00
